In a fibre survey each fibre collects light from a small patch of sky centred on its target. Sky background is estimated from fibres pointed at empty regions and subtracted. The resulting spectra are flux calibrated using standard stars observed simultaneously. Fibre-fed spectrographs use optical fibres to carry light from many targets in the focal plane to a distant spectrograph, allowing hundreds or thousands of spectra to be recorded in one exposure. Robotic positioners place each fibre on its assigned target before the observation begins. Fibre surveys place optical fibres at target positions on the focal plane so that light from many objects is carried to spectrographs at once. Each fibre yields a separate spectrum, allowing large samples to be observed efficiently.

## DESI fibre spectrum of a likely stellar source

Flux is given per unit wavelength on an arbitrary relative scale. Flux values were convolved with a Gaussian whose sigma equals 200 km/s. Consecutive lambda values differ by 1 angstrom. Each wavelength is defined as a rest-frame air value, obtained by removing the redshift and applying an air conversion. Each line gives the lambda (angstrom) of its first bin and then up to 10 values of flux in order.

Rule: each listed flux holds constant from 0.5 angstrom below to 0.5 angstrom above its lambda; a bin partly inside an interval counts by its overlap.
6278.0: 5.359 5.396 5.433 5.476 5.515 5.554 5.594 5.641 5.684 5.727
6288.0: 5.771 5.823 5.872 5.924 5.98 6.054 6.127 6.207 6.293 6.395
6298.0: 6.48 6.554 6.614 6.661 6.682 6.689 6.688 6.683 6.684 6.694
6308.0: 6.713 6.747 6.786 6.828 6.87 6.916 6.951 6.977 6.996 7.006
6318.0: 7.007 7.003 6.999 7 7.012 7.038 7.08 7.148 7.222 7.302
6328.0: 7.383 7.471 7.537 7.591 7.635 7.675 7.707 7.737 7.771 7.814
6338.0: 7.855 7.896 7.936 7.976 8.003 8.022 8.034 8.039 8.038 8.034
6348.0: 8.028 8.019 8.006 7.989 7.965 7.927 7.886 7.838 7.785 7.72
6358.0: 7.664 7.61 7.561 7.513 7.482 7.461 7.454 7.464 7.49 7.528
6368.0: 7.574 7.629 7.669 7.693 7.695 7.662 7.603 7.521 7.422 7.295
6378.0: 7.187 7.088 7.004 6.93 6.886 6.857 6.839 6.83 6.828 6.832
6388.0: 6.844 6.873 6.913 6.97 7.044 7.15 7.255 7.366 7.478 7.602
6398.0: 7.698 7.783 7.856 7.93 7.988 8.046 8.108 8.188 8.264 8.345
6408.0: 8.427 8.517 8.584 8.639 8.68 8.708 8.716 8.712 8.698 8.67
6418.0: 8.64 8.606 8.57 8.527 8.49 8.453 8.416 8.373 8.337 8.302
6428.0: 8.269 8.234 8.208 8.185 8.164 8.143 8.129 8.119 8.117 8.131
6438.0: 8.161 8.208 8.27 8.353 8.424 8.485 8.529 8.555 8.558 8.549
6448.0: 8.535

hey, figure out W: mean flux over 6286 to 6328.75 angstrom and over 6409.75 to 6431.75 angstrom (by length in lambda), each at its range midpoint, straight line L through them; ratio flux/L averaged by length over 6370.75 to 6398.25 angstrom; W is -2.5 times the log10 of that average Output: 0.10 mag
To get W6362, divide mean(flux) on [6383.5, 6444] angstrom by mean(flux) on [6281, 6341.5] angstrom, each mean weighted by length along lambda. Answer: 1.18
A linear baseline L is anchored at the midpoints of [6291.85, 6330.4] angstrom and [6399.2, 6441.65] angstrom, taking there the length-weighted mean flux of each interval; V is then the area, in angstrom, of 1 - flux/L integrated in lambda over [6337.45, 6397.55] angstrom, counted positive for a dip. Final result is 0.5 angstrom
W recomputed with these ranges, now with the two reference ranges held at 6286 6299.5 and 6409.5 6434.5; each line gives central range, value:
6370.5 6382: 0.038 mag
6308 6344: -0.100 mag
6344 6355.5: -0.123 mag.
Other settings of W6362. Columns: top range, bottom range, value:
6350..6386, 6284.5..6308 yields 1.19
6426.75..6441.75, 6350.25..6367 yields 1.07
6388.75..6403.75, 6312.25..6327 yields 1.06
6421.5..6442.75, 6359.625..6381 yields 1.11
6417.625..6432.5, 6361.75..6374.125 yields 1.11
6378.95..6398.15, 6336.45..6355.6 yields 0.89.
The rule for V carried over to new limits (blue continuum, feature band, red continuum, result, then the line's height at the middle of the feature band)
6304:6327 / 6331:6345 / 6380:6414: -1.4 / 7.12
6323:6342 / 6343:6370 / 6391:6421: 0.0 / 7.77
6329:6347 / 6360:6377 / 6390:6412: 0.7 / 7.85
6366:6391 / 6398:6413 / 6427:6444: -1.0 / 7.7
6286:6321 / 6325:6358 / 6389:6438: -3.3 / 7.09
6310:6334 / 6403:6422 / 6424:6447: -1.1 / 8.06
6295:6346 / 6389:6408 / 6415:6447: 0.9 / 8.02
